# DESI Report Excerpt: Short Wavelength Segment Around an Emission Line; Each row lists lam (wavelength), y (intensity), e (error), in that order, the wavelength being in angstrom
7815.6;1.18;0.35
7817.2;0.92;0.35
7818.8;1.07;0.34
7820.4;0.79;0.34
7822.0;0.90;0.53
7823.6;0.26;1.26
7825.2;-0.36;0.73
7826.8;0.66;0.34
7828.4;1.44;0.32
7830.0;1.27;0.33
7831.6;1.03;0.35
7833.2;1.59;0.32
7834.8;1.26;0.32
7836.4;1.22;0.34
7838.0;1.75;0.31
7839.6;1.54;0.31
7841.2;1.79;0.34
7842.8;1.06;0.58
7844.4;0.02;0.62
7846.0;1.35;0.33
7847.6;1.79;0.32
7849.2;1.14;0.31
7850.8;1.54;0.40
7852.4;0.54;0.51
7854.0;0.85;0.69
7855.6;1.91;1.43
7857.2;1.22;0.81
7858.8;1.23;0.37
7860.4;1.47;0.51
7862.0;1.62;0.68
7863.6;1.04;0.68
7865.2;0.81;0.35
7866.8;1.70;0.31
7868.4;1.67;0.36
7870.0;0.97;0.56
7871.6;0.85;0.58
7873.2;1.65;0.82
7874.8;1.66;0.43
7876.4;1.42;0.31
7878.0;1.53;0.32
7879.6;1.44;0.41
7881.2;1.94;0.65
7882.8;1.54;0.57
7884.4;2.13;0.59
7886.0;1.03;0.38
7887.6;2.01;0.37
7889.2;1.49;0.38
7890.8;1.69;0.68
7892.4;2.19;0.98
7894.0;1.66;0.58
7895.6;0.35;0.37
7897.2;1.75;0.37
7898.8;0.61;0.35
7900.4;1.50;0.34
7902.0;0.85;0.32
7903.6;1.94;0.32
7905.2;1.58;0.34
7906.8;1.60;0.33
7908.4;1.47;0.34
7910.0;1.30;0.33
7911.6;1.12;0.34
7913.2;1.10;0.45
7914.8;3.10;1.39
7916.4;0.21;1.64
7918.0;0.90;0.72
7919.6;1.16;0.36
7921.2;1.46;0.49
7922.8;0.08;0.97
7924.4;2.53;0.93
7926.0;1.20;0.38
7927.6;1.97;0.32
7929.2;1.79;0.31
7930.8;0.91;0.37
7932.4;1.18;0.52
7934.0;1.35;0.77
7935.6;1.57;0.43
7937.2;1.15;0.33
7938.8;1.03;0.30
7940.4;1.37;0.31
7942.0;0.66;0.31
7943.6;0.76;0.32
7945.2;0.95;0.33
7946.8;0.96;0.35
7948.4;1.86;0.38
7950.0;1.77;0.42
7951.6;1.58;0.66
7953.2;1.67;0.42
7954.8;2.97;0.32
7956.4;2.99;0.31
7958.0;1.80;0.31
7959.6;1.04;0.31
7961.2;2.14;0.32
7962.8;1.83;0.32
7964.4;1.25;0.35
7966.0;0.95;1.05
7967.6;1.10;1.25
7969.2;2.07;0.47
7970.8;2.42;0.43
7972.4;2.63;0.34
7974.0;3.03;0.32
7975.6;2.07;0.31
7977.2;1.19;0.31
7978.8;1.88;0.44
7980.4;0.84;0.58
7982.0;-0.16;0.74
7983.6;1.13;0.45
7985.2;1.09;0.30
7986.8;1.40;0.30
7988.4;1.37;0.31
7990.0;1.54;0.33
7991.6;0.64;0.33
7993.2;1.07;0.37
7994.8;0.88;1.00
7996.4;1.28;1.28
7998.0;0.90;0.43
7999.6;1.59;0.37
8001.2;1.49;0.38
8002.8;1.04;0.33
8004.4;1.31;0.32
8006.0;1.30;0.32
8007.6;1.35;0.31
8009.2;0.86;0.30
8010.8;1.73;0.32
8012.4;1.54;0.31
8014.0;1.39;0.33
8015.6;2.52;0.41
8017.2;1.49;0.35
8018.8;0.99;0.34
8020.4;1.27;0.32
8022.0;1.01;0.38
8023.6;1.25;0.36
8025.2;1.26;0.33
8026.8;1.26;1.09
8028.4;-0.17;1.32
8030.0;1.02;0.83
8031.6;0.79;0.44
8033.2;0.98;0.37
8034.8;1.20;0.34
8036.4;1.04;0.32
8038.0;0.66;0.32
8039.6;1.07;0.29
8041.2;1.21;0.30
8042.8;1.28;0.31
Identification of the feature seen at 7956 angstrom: [S II]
